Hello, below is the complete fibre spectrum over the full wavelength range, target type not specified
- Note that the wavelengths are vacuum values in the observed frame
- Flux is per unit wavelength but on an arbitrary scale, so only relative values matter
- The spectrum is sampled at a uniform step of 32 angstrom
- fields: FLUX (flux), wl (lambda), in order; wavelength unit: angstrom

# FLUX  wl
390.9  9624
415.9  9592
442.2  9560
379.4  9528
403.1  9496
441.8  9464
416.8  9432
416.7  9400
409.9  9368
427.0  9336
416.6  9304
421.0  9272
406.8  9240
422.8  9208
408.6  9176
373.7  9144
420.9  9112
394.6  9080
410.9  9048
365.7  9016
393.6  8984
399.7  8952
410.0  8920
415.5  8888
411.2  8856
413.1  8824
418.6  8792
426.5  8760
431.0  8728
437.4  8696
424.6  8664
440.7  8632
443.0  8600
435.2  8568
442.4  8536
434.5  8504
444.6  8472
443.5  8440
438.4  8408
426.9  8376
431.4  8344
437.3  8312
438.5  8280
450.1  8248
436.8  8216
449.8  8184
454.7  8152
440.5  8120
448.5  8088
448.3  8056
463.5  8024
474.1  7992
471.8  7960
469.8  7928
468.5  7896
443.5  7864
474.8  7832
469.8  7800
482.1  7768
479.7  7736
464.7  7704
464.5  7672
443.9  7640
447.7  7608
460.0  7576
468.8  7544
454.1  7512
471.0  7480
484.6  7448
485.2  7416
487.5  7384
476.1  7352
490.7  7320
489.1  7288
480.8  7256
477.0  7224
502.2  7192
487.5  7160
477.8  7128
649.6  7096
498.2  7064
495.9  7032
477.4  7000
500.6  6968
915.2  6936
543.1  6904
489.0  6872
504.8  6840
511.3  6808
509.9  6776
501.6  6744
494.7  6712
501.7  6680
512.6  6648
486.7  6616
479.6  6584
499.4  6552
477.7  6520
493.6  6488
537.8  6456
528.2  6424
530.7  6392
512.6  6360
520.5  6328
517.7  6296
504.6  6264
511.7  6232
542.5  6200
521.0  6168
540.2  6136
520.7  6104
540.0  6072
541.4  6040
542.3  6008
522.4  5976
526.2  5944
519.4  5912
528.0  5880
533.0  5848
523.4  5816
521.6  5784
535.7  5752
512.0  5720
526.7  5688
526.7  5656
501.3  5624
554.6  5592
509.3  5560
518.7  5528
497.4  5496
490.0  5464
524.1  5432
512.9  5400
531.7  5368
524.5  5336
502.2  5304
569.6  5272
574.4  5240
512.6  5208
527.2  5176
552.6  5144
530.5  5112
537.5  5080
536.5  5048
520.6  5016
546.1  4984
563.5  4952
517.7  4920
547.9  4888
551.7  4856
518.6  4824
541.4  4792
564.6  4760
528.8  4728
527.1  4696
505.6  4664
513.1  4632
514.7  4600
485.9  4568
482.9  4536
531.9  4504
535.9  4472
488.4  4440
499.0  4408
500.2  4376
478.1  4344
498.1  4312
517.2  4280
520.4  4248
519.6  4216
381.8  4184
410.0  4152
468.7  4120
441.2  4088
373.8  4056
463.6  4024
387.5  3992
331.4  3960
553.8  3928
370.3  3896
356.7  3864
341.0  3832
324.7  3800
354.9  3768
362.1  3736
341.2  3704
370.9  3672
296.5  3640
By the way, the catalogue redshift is 0.055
